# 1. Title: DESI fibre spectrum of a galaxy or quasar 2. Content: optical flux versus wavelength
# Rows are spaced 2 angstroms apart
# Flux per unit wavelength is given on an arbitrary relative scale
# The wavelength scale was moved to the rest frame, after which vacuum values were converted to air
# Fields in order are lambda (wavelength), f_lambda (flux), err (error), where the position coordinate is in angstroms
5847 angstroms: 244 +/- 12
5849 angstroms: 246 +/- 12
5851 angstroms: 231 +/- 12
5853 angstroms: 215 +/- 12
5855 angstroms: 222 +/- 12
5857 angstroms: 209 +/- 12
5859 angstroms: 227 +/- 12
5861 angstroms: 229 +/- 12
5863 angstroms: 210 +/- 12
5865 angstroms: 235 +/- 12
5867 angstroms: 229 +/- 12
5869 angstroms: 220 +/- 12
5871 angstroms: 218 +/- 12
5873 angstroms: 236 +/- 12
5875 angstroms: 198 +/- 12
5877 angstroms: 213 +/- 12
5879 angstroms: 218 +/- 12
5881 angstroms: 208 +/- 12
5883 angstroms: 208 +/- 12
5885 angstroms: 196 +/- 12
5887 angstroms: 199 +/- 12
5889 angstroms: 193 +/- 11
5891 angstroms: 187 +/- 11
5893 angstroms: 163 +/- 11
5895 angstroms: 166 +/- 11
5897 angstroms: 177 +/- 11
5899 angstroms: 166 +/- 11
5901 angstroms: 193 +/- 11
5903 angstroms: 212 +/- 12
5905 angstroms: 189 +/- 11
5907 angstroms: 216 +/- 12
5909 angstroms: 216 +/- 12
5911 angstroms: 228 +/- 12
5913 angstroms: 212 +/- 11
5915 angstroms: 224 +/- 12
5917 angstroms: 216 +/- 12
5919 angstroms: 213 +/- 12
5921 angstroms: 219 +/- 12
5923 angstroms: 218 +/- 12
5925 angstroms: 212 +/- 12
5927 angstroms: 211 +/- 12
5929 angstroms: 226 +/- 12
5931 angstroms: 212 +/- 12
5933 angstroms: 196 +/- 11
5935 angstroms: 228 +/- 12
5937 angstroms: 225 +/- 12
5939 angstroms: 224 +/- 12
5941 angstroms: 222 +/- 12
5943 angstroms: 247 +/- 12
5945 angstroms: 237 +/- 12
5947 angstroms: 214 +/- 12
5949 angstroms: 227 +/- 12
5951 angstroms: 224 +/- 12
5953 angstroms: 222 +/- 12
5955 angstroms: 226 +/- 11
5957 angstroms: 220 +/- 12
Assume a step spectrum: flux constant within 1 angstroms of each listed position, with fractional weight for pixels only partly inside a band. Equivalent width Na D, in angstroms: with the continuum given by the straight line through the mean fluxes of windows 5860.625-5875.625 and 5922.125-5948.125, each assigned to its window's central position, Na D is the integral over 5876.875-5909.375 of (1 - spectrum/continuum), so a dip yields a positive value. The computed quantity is 4.0 angstroms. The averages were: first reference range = 222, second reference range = 221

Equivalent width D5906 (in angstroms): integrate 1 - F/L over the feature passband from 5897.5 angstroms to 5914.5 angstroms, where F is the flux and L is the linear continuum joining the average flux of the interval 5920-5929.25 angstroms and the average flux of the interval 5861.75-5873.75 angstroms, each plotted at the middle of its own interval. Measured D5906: 1.2 angstroms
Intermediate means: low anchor 225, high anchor 216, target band 204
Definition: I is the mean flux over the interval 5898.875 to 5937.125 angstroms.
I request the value 212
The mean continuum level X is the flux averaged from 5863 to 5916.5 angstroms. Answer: 205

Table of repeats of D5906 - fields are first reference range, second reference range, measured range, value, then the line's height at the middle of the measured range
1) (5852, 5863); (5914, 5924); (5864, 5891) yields 0.8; 219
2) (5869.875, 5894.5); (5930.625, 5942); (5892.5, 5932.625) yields 1.3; 211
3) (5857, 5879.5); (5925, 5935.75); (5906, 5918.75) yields -0.1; 216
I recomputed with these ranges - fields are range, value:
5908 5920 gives 218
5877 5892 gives 202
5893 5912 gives 194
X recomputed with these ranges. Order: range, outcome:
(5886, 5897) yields 181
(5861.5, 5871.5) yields 223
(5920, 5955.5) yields 222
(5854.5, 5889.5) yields 215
